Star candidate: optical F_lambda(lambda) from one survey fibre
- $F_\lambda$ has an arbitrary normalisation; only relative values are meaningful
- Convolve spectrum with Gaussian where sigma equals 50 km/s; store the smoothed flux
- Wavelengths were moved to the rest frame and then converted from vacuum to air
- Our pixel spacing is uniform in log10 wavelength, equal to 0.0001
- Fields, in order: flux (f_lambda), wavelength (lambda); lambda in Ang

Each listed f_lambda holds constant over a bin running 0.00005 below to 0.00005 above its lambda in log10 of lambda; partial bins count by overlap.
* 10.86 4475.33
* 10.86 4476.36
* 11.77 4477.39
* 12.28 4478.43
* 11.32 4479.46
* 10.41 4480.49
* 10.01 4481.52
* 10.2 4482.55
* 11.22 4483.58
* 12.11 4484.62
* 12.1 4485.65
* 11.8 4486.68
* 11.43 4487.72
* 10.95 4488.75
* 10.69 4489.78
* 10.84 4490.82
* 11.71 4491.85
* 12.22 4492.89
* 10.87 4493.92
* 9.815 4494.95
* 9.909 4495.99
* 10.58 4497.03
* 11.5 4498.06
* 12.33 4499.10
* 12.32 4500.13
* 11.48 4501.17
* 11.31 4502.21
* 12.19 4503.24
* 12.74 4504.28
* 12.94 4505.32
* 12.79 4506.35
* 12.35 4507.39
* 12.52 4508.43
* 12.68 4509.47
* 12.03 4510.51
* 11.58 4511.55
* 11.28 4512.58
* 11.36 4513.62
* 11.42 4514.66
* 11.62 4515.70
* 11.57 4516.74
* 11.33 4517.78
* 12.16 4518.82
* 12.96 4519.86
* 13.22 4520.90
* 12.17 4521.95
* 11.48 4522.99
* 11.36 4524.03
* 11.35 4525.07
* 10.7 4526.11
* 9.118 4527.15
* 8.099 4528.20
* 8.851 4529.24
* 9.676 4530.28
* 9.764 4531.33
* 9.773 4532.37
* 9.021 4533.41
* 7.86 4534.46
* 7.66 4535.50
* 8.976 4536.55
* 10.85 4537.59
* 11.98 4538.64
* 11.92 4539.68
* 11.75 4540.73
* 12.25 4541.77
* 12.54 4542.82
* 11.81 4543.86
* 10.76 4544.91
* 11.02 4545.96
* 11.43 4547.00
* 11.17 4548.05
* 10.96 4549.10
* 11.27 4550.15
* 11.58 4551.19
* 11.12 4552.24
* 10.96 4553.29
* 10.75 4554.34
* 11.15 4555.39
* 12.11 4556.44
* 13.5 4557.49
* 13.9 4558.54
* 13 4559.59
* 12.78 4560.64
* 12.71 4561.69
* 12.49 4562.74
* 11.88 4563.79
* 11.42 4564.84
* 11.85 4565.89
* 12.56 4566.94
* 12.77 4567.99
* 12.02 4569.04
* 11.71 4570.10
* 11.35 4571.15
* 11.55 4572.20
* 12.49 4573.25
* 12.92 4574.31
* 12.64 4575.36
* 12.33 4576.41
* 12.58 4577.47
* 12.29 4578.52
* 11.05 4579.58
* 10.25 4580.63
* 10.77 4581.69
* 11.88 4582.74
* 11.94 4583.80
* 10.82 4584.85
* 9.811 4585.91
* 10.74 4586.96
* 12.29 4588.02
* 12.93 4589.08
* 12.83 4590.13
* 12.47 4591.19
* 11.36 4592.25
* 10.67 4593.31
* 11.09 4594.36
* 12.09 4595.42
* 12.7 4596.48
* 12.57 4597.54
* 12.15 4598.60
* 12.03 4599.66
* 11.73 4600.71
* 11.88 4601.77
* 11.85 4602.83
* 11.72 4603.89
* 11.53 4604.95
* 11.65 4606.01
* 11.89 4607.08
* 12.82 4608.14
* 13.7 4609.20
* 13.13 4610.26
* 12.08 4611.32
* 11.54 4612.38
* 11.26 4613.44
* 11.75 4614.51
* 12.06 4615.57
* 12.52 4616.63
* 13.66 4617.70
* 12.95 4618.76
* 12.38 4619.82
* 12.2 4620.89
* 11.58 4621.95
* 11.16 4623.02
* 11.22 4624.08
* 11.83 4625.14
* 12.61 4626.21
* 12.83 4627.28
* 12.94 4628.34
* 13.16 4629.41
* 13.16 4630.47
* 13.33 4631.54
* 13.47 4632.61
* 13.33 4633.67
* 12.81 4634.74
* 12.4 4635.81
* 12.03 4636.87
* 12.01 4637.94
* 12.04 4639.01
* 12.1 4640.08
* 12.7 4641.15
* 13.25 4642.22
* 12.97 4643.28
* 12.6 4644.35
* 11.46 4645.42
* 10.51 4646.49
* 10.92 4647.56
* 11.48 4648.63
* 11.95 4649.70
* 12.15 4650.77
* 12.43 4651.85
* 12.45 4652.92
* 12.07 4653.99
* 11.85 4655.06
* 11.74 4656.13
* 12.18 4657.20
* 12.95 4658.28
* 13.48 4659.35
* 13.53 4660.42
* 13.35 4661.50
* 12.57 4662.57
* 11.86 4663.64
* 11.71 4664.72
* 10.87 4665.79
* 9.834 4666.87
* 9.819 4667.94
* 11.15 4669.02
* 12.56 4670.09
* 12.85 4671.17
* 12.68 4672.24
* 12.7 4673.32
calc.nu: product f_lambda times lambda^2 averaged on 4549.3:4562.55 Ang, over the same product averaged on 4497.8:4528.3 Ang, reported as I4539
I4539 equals 1.04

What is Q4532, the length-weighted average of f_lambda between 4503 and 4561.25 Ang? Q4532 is 11.3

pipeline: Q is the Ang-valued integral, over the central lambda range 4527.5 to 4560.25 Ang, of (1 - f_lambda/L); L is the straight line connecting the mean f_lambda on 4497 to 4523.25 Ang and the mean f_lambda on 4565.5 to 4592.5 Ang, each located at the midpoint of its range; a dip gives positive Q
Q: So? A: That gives 2.9 Ang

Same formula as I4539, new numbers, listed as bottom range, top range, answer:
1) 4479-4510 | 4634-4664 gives 1.14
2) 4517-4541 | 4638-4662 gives 1.23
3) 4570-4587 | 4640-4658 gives 1.07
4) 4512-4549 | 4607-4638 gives 1.20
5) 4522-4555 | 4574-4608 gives 1.14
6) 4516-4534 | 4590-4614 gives 1.16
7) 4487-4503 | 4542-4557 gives 1.04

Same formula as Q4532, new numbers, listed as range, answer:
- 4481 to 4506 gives 11.4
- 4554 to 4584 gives 12.1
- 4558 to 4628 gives 12.1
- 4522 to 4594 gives 11.4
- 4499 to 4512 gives 12.3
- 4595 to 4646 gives 12.4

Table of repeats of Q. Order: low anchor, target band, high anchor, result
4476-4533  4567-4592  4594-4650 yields 0.1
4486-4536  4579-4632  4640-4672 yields -1.2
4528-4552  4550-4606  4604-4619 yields -2.2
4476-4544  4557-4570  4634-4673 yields -1.1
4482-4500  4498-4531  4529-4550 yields -2.0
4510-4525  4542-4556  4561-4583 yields 0.7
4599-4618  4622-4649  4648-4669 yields -0.6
